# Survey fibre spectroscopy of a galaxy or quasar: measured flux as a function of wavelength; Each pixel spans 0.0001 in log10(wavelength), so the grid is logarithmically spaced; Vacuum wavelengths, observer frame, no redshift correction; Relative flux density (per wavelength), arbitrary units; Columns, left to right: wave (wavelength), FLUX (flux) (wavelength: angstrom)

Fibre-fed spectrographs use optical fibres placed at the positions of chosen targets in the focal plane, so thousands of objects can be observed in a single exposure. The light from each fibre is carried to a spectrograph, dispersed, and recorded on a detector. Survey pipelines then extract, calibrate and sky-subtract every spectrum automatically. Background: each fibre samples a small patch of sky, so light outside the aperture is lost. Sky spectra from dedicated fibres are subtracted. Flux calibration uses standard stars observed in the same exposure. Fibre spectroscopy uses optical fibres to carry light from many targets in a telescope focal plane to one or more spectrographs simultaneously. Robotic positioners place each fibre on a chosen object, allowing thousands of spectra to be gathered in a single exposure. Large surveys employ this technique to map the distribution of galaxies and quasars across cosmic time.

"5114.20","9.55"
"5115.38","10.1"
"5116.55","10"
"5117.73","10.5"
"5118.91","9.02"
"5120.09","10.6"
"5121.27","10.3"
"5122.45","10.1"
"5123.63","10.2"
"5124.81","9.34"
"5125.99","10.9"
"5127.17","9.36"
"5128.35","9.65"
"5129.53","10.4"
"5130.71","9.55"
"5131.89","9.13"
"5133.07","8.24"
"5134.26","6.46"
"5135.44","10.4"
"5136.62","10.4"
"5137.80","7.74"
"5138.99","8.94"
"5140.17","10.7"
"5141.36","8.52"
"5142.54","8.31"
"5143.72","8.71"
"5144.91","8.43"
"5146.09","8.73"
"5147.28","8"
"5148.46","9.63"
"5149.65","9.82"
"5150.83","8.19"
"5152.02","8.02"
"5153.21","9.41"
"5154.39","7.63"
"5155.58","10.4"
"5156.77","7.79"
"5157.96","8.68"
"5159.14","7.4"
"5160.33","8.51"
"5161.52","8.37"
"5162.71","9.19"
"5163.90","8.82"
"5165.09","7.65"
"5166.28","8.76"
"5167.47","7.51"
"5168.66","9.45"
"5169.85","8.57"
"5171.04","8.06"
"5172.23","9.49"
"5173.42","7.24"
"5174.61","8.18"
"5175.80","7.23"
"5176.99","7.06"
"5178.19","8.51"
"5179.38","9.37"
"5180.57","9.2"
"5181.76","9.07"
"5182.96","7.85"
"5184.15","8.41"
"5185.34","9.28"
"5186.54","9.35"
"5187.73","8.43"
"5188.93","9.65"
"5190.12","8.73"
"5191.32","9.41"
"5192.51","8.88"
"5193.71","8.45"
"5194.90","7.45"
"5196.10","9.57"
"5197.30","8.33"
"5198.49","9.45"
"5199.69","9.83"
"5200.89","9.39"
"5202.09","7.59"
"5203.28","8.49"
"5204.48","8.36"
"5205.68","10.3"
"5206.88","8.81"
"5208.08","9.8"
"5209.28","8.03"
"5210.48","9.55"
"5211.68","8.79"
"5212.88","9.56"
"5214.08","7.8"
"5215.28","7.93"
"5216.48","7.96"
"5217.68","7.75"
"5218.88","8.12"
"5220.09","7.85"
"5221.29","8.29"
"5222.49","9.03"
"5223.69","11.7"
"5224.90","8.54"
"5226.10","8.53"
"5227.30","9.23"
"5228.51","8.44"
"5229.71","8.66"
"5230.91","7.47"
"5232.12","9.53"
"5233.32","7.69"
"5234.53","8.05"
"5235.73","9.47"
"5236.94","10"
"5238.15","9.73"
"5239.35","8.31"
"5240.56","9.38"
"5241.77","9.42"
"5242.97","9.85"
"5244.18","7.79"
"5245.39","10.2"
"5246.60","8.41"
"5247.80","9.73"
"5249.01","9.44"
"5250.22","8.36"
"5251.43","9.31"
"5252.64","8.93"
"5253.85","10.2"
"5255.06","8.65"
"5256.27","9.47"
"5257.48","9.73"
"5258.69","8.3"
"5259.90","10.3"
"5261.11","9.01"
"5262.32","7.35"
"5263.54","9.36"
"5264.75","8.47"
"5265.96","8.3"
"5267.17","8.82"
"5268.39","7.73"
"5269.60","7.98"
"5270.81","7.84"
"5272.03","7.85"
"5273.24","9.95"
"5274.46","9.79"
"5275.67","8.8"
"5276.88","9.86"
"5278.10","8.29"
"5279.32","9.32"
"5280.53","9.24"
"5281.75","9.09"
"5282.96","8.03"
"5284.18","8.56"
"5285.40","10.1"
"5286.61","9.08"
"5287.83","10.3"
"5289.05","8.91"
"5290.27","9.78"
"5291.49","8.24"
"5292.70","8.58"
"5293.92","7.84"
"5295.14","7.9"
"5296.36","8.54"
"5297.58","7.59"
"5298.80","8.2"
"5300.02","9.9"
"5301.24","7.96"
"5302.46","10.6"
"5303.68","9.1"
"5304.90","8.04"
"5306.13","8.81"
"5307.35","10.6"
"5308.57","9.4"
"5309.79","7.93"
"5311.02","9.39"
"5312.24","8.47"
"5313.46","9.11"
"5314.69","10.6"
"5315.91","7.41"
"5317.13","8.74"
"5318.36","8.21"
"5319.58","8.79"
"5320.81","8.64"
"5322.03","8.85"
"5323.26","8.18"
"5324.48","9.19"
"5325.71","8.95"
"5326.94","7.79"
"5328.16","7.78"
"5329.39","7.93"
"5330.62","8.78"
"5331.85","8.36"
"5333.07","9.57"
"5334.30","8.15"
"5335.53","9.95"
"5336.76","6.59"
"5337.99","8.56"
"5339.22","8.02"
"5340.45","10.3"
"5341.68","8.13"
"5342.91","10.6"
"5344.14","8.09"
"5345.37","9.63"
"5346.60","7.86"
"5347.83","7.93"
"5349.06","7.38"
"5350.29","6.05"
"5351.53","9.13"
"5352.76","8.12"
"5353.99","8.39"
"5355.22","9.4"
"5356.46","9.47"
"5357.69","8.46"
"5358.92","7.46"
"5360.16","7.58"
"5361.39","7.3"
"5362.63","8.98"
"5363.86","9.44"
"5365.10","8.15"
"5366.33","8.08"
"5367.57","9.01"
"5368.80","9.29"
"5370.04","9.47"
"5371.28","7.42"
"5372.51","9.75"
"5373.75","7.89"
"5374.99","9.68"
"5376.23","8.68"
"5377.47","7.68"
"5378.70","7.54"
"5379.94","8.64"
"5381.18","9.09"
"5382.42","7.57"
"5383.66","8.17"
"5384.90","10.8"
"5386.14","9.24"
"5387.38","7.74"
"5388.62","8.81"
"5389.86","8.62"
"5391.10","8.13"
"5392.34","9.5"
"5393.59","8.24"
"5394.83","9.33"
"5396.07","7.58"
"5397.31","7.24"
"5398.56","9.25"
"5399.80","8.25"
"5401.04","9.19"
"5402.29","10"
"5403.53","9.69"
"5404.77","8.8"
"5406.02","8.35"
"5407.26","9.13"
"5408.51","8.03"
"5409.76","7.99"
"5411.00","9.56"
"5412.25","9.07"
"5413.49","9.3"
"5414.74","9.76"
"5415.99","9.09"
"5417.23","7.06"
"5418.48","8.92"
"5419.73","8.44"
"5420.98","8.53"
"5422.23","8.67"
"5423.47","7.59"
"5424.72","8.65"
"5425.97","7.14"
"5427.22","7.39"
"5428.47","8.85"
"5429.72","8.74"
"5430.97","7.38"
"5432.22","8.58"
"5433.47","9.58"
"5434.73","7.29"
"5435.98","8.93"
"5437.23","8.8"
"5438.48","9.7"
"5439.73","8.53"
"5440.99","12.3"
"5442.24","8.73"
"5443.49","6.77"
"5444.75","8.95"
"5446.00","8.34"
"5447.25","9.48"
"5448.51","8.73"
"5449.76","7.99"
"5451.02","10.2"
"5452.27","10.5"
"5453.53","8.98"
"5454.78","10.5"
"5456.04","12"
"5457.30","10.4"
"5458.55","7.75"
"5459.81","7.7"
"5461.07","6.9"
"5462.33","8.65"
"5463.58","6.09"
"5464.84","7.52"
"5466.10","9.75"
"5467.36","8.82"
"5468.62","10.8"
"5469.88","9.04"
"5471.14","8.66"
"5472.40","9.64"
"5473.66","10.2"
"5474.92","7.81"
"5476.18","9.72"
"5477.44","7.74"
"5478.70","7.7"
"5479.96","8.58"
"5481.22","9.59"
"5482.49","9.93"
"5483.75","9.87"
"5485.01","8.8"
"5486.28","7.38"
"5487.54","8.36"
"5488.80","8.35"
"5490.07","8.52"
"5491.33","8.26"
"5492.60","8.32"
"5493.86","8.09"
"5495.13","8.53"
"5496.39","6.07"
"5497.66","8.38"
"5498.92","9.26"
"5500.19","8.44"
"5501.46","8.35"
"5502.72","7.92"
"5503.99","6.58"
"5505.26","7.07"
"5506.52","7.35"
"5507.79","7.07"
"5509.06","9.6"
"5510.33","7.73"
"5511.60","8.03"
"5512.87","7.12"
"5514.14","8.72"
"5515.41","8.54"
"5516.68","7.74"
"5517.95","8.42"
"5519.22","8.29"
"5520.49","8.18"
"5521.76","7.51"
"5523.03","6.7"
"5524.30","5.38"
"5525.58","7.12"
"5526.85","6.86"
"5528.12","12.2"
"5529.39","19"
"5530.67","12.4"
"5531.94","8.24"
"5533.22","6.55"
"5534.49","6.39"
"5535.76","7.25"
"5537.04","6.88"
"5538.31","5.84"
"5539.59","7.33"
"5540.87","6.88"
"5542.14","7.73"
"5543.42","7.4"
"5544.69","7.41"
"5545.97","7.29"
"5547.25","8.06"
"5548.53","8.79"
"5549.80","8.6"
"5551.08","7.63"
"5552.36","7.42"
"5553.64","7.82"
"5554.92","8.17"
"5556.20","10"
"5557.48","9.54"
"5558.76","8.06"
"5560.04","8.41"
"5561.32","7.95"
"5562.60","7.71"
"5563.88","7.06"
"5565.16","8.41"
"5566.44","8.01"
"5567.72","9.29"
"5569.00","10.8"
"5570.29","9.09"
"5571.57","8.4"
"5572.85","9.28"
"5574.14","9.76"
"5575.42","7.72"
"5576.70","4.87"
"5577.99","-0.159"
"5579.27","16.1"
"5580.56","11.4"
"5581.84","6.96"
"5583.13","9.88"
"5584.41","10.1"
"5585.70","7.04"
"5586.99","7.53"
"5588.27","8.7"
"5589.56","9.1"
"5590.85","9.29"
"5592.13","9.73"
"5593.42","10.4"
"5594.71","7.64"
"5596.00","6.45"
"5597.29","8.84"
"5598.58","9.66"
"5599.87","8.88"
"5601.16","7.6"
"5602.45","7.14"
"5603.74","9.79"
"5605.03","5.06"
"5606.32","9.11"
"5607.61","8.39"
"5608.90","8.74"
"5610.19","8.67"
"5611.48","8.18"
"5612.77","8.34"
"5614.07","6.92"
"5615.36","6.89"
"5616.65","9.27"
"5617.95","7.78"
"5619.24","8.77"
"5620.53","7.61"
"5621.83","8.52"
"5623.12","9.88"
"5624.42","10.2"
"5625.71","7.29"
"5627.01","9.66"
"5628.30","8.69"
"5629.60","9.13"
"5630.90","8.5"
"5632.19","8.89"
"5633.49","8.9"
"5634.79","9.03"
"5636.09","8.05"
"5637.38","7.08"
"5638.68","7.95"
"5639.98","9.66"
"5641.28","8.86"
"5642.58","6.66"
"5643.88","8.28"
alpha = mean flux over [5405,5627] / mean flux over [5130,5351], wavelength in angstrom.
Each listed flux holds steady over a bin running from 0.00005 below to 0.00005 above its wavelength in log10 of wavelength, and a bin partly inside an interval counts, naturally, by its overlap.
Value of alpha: 0.97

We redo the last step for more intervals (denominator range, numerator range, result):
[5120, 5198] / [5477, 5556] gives 0.92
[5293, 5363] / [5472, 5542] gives 0.97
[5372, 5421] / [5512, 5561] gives 0.94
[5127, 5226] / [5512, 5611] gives 0.95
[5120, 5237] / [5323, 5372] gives 0.96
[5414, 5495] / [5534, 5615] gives 0.94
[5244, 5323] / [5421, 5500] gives 0.98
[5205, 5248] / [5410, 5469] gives 0.99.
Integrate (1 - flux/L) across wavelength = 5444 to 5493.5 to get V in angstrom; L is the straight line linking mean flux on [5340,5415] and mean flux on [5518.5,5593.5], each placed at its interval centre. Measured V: -2.1 angstrom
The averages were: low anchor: 8.64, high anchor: 8.39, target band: 8.87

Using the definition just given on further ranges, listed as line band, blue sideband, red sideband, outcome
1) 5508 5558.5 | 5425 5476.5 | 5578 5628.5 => 3.0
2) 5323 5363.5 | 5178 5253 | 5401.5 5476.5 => 1.9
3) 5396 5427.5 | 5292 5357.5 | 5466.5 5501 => 0.3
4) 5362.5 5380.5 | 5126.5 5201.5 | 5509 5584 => -0.3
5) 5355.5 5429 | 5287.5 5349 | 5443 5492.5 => 1.6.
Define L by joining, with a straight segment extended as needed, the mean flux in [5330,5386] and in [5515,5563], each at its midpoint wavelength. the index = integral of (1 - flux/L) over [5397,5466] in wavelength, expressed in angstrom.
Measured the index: -2.7 angstrom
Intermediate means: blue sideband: 8.55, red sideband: 8.2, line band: 8.74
